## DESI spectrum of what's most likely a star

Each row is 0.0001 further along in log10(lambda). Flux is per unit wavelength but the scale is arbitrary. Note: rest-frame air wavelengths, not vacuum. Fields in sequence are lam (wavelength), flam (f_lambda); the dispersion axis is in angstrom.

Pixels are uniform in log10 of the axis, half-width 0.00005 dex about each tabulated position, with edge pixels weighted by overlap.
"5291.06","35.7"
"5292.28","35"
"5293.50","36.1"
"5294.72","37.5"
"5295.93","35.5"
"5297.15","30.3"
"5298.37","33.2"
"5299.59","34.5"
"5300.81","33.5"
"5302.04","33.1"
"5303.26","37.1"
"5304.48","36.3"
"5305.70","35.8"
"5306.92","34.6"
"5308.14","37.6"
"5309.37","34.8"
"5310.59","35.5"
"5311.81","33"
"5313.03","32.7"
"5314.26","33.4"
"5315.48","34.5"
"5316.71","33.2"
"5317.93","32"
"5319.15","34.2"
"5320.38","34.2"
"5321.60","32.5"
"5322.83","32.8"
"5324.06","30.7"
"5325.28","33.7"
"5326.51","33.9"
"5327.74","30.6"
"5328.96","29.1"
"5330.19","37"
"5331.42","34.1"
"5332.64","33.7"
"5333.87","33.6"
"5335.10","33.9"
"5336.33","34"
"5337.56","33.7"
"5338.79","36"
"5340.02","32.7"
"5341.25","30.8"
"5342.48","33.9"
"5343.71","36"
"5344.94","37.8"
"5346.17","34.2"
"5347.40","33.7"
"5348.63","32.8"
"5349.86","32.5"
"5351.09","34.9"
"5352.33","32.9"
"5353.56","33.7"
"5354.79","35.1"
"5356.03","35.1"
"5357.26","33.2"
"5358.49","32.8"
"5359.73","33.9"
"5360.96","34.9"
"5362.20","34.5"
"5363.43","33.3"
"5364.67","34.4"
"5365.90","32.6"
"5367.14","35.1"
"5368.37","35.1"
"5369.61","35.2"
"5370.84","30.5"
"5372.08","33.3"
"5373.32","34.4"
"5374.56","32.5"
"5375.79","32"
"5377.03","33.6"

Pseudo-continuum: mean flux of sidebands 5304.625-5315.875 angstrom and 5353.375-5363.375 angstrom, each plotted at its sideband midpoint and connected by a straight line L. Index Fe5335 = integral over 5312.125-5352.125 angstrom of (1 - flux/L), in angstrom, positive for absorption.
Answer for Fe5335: 1.09 angstrom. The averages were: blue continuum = 34.7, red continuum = 34.1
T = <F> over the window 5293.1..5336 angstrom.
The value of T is 33.9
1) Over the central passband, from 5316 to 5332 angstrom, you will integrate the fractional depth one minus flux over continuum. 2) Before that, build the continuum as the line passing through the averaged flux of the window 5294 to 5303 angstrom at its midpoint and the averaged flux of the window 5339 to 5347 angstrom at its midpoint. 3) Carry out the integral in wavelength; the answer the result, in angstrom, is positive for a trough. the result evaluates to 0.6 angstrom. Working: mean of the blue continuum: 34.1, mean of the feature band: 32.9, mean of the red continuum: 34.3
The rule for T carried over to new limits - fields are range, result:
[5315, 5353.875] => 33.5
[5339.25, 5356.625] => 34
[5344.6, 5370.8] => 34.1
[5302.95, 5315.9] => 35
